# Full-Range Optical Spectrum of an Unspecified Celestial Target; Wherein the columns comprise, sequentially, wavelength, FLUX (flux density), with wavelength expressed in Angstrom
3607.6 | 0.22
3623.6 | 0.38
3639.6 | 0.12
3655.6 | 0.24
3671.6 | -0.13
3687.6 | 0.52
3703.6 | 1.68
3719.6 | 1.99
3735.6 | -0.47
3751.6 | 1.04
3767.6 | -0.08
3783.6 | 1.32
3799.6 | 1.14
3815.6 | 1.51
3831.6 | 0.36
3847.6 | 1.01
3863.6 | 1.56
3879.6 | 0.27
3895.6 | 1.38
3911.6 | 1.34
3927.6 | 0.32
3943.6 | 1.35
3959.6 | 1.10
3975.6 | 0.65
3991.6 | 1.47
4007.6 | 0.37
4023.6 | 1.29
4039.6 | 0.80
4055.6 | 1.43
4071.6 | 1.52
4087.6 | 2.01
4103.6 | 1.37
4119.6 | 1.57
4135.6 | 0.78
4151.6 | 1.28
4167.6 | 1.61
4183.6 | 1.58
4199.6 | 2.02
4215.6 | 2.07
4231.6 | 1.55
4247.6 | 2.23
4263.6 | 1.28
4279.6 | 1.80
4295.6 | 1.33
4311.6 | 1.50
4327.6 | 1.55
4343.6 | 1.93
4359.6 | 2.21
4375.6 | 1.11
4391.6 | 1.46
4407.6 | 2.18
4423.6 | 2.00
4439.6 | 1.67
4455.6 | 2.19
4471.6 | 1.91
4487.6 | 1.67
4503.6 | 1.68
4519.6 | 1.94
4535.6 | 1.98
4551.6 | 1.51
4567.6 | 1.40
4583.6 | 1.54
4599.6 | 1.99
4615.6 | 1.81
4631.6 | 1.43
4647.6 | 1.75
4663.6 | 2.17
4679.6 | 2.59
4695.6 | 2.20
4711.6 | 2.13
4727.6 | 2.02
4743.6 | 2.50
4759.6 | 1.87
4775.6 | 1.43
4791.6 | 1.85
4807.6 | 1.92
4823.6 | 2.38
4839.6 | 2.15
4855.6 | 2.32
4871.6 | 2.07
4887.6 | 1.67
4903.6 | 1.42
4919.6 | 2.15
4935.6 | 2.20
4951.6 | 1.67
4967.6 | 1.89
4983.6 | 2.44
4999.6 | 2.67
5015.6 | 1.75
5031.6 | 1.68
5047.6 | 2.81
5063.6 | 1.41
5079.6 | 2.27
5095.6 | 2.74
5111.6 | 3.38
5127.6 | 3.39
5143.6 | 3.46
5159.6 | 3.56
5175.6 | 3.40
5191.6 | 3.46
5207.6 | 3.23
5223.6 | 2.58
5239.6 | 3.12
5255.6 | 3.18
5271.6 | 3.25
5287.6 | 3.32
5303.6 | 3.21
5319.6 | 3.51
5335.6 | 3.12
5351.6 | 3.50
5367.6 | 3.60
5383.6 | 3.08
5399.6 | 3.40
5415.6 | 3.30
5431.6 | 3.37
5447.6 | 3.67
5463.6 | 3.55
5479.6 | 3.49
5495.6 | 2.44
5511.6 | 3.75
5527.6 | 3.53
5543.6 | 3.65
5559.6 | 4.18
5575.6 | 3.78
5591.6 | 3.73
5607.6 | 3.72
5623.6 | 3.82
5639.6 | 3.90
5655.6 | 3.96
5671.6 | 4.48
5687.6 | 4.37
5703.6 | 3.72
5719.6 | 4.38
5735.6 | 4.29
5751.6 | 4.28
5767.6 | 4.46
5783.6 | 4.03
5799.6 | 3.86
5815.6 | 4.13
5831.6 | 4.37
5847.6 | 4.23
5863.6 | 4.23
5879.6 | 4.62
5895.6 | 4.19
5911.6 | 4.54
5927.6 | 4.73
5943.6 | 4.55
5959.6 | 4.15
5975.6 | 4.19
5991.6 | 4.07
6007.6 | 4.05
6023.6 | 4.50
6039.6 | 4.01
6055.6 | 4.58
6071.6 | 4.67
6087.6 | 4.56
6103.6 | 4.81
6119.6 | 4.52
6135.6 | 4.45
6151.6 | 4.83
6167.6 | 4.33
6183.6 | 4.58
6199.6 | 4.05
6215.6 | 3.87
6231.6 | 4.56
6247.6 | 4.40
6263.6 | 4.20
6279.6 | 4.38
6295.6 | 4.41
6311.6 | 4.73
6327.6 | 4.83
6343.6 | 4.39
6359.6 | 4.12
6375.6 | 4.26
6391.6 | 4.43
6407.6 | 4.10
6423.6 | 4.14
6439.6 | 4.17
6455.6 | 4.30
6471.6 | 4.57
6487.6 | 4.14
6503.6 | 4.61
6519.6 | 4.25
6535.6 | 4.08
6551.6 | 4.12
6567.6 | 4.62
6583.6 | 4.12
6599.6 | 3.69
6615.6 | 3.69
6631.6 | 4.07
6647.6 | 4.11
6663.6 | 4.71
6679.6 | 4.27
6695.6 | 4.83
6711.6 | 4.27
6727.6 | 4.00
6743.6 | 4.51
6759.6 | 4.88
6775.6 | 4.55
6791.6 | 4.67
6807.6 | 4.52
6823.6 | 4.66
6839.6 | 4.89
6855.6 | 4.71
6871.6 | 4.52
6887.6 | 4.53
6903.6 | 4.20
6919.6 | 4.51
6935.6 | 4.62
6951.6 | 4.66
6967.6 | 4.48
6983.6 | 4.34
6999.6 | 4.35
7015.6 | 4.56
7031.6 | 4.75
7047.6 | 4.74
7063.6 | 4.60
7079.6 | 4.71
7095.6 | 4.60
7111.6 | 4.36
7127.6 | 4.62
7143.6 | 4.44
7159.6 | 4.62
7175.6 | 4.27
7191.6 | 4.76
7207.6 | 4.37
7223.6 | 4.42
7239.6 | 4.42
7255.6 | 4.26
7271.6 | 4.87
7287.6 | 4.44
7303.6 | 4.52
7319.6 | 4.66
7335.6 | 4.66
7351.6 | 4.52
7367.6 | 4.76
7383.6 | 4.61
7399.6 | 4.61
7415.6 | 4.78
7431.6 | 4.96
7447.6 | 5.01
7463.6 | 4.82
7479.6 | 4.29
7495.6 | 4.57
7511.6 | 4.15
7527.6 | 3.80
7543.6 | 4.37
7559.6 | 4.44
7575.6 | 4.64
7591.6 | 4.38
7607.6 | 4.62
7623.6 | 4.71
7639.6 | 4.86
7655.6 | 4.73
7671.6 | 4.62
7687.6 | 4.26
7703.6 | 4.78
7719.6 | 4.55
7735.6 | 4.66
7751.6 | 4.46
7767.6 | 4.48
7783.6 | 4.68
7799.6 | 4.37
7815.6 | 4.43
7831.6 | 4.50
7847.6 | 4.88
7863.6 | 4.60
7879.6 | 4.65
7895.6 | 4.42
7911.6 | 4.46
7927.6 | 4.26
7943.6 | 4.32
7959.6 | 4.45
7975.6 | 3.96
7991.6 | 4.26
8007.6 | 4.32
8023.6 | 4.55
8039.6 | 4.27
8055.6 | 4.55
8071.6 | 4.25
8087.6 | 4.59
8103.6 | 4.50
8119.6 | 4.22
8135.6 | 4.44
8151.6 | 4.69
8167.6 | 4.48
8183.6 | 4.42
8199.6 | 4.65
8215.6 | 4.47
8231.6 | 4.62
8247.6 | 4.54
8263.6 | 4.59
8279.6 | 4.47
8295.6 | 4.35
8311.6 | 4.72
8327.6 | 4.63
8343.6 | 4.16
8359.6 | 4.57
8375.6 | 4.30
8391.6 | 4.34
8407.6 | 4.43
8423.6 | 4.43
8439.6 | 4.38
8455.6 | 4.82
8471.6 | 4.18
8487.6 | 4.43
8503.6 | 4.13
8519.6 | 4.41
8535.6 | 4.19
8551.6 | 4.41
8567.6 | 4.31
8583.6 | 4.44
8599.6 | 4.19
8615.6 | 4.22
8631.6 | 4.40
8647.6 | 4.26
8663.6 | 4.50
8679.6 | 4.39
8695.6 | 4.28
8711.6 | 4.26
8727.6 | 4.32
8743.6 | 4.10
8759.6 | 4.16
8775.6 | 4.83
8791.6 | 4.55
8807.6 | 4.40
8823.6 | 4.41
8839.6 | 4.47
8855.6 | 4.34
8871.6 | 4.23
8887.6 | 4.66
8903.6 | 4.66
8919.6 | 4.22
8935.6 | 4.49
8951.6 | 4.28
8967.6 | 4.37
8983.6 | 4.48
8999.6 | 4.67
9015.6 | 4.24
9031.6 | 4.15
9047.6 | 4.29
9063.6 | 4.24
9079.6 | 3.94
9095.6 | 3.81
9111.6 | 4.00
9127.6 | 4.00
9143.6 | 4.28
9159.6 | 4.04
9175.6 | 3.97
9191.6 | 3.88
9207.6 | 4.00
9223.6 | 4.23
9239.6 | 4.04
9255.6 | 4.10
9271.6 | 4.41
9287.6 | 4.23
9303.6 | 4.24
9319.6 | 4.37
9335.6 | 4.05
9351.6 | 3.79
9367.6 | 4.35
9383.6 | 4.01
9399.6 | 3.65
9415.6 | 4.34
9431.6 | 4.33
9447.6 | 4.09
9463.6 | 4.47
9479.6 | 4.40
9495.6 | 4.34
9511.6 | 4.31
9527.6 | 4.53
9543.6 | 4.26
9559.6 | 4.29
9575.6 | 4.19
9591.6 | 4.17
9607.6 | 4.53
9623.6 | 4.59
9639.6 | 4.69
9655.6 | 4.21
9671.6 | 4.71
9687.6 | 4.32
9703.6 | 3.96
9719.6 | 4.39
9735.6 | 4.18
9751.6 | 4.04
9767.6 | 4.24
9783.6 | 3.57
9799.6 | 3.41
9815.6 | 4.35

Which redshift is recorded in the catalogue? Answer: 0.277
